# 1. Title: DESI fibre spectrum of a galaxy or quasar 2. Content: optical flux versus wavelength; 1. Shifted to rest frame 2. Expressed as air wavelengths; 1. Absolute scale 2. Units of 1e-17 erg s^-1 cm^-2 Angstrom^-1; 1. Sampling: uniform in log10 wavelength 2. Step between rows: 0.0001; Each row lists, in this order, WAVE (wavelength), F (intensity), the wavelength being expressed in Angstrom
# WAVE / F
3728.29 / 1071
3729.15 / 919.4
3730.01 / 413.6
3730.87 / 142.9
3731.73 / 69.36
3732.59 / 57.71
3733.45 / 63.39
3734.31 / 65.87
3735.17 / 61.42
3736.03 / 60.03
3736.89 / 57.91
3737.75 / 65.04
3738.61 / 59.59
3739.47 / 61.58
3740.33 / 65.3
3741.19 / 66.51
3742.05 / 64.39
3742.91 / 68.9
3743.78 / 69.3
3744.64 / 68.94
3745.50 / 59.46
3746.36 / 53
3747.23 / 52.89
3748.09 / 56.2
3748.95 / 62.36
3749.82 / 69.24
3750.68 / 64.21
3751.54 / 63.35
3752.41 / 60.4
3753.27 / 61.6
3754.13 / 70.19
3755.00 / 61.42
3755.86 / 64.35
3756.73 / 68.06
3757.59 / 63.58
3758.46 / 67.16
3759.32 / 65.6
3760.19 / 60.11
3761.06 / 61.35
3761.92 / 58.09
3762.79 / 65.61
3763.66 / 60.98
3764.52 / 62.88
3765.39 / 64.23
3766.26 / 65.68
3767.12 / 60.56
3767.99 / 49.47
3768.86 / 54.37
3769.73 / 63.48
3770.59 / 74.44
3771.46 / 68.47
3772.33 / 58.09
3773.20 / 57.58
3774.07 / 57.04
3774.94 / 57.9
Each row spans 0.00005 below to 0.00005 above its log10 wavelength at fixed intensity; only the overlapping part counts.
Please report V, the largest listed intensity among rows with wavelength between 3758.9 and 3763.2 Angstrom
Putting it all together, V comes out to 65.61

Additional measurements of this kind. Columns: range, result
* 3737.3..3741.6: 66.51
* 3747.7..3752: 69.24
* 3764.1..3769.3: 65.68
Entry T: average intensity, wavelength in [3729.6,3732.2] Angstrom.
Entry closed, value 205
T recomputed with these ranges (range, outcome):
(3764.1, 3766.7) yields 64.3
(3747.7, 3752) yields 63.1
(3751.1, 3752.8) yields 61.8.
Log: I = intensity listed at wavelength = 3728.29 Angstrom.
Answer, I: 1071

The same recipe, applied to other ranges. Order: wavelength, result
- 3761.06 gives 61.35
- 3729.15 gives 919.4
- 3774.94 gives 57.9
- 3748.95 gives 62.36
